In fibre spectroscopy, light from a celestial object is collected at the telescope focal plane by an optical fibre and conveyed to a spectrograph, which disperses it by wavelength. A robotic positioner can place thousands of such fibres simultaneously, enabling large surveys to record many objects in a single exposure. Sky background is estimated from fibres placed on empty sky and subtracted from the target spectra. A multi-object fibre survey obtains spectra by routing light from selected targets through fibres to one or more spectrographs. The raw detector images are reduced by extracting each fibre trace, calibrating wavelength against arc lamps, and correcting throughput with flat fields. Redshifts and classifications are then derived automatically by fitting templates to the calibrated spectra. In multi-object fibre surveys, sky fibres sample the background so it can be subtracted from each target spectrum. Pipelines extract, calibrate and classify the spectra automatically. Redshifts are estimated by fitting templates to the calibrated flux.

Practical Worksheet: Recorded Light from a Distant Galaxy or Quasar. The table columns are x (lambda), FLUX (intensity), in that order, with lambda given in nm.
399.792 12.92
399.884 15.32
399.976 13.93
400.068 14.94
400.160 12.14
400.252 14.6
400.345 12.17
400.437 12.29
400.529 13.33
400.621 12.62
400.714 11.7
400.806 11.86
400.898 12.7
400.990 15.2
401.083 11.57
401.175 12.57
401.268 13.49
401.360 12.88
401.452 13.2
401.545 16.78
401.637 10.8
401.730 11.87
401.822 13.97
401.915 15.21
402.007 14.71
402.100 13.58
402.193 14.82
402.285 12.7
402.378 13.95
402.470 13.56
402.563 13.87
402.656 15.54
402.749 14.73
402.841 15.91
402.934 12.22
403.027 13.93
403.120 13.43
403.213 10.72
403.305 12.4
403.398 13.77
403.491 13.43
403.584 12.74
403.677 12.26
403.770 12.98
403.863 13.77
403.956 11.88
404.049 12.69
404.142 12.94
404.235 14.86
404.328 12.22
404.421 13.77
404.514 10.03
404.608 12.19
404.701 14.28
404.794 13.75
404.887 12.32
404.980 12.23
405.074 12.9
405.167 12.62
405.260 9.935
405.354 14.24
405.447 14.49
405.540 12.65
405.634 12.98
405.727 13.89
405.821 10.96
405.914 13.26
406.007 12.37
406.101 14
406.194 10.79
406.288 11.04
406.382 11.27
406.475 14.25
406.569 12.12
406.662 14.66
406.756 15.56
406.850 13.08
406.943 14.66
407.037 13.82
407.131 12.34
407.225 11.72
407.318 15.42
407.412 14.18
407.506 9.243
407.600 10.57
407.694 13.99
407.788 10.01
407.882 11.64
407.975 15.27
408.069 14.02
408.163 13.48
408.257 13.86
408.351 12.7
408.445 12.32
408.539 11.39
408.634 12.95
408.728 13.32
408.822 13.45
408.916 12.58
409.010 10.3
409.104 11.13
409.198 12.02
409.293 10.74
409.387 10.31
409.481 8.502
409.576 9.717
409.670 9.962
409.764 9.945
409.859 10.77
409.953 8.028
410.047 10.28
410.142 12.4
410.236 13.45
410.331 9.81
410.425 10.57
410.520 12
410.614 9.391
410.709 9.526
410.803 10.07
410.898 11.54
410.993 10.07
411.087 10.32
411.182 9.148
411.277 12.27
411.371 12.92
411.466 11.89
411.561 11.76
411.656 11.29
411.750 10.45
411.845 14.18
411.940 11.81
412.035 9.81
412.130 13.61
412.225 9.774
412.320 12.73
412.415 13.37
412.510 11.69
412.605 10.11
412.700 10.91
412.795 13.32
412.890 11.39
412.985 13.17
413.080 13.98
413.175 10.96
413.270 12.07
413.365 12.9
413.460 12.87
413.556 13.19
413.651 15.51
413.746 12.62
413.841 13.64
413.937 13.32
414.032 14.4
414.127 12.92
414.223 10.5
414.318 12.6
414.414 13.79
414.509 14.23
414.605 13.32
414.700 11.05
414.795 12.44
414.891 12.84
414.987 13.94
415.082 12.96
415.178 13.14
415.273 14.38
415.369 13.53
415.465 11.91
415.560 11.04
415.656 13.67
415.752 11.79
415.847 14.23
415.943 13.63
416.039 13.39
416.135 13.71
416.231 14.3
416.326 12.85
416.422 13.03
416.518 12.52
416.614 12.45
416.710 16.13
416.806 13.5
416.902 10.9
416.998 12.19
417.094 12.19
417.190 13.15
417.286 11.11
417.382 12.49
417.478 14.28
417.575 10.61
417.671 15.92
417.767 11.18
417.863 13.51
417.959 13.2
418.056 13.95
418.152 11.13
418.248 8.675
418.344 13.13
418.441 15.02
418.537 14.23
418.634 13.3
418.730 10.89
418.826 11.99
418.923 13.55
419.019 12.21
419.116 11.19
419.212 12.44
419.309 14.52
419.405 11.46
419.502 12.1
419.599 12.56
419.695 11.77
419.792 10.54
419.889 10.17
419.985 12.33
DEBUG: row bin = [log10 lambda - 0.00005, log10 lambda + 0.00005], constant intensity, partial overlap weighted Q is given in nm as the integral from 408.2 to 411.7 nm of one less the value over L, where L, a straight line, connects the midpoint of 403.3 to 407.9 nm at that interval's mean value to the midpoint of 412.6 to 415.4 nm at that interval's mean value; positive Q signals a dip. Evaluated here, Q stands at 0.46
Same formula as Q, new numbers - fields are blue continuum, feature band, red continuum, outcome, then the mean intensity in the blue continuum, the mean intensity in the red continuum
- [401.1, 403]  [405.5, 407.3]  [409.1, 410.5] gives -0.154 nm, 13.8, 10.5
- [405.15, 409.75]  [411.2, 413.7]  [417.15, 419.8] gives 0.056 nm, 12.4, 12.5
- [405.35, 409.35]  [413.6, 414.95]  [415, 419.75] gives -0.033 nm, 12.7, 12.8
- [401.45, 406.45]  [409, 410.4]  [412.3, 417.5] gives 0.268 nm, 13.1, 12.9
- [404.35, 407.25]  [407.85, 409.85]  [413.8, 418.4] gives 0.155 nm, 12.8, 12.9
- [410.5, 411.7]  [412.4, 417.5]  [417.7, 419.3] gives -0.478 nm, 10.9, 12.6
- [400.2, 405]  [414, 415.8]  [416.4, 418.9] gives -0.006 nm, 13.2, 12.7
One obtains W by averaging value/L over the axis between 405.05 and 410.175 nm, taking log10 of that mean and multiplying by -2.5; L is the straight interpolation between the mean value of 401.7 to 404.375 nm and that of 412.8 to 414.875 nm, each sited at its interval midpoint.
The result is 0.08 mag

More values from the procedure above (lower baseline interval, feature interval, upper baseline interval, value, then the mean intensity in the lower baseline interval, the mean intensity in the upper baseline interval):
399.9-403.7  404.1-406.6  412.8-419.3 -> 0.05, 13.4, 12.9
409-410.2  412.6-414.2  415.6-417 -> -0.07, 10.3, 13.2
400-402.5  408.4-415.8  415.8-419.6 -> 0.09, 13.3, 12.8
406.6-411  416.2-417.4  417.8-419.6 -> -0.03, 11.9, 12.6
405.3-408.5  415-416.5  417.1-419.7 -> -0.04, 13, 12.6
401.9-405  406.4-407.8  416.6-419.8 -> 0.01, 13.3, 12.6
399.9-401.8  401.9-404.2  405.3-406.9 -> -0.04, 13.1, 13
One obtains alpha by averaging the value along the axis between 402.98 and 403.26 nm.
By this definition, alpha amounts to 12.7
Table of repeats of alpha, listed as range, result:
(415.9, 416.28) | 13.8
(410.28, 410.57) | 10.8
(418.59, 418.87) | 12.1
